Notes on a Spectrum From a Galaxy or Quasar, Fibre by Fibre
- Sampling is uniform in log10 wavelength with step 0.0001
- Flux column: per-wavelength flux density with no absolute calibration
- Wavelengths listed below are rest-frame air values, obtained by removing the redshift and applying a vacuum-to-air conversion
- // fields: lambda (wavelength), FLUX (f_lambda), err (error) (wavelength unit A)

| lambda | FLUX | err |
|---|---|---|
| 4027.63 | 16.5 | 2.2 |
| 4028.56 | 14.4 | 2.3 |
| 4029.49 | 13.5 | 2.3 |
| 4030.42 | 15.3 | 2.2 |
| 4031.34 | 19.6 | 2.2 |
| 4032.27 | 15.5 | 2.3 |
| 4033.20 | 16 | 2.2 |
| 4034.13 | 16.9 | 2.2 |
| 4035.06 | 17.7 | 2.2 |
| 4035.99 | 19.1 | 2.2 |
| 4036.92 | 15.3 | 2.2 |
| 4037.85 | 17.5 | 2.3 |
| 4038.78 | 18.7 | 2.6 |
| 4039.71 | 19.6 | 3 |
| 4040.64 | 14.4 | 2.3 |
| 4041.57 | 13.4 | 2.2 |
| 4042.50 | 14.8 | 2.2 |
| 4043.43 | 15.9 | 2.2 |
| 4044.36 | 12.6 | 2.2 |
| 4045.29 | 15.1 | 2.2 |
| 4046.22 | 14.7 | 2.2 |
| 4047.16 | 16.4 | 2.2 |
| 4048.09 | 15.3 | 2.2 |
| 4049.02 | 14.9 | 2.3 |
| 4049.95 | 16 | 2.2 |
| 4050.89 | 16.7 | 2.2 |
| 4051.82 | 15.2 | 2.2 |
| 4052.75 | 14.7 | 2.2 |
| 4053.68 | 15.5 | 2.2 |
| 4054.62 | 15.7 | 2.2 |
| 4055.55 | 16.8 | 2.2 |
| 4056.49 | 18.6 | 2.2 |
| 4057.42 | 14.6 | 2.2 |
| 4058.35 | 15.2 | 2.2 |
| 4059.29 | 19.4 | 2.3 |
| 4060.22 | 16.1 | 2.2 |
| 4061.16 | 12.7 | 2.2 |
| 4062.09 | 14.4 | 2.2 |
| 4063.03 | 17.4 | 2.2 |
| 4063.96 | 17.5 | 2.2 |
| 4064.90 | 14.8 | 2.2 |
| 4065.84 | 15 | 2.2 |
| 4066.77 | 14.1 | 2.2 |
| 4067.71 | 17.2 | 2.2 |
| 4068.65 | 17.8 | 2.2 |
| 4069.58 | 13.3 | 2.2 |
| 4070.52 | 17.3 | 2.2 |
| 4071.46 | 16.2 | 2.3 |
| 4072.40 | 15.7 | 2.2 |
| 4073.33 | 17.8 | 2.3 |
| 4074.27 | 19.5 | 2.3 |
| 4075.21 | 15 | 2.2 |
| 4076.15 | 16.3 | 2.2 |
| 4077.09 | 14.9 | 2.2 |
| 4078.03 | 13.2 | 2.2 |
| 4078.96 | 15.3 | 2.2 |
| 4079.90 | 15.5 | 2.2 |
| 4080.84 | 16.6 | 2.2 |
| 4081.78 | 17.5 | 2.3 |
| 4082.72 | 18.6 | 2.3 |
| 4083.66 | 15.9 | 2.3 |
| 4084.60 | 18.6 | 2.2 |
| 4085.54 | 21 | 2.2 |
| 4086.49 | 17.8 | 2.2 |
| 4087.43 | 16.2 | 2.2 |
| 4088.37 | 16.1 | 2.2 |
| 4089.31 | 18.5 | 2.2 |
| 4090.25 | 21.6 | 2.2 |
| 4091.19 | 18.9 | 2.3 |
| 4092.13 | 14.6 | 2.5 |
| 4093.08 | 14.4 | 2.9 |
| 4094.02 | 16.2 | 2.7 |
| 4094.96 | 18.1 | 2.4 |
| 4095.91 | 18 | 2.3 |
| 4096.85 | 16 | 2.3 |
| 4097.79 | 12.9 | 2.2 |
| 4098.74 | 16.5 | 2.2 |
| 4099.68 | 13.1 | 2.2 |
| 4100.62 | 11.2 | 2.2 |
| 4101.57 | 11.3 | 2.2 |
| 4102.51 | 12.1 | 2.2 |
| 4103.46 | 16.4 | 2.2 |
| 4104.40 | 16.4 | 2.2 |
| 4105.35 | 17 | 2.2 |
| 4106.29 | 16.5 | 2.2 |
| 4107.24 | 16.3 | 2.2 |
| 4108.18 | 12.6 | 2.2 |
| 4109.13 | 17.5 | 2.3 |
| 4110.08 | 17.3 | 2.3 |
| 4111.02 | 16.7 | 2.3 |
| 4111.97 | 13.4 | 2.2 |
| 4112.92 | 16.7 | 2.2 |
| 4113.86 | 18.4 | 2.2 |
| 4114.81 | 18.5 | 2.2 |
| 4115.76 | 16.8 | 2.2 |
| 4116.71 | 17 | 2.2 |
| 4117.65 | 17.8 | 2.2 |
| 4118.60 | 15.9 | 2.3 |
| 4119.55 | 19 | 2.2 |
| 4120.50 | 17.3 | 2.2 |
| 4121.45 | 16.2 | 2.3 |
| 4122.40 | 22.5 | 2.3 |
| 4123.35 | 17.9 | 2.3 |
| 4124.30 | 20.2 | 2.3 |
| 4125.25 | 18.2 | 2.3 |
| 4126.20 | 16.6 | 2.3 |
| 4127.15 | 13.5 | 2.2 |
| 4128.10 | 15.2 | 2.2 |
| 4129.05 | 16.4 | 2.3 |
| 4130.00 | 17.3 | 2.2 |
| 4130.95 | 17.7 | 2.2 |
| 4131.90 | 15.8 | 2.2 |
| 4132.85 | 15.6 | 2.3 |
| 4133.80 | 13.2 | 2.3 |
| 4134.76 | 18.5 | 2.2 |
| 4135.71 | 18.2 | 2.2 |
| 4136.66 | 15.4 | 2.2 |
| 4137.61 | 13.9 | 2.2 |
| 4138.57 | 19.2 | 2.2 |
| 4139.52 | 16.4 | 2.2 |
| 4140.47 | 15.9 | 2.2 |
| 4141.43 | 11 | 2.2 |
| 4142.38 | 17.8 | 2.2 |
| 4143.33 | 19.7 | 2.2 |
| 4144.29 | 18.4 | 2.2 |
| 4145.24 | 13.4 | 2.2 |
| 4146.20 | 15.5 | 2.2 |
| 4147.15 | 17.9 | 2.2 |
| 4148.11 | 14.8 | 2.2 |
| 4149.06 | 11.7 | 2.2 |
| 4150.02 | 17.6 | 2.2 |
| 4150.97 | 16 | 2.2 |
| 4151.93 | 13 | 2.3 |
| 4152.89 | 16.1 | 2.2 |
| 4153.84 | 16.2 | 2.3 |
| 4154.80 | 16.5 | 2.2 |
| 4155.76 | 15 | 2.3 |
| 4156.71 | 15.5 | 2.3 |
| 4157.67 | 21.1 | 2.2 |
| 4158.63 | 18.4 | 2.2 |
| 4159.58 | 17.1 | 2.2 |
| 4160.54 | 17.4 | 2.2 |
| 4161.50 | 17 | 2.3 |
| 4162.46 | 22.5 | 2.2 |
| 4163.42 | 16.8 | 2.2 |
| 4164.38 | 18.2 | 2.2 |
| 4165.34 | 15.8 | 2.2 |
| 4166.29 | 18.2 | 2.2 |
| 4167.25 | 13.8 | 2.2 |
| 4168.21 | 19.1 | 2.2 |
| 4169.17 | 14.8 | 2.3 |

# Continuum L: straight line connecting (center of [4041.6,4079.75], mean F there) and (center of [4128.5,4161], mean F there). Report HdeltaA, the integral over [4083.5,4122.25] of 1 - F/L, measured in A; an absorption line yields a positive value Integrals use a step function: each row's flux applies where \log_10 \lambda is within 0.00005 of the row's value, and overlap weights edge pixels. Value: -1.12 A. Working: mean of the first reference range 15.7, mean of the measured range 16.5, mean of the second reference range 16.3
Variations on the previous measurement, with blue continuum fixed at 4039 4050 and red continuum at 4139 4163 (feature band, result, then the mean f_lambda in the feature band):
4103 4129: -1.37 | 16.9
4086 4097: -0.98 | 17.2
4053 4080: -0.69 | 16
